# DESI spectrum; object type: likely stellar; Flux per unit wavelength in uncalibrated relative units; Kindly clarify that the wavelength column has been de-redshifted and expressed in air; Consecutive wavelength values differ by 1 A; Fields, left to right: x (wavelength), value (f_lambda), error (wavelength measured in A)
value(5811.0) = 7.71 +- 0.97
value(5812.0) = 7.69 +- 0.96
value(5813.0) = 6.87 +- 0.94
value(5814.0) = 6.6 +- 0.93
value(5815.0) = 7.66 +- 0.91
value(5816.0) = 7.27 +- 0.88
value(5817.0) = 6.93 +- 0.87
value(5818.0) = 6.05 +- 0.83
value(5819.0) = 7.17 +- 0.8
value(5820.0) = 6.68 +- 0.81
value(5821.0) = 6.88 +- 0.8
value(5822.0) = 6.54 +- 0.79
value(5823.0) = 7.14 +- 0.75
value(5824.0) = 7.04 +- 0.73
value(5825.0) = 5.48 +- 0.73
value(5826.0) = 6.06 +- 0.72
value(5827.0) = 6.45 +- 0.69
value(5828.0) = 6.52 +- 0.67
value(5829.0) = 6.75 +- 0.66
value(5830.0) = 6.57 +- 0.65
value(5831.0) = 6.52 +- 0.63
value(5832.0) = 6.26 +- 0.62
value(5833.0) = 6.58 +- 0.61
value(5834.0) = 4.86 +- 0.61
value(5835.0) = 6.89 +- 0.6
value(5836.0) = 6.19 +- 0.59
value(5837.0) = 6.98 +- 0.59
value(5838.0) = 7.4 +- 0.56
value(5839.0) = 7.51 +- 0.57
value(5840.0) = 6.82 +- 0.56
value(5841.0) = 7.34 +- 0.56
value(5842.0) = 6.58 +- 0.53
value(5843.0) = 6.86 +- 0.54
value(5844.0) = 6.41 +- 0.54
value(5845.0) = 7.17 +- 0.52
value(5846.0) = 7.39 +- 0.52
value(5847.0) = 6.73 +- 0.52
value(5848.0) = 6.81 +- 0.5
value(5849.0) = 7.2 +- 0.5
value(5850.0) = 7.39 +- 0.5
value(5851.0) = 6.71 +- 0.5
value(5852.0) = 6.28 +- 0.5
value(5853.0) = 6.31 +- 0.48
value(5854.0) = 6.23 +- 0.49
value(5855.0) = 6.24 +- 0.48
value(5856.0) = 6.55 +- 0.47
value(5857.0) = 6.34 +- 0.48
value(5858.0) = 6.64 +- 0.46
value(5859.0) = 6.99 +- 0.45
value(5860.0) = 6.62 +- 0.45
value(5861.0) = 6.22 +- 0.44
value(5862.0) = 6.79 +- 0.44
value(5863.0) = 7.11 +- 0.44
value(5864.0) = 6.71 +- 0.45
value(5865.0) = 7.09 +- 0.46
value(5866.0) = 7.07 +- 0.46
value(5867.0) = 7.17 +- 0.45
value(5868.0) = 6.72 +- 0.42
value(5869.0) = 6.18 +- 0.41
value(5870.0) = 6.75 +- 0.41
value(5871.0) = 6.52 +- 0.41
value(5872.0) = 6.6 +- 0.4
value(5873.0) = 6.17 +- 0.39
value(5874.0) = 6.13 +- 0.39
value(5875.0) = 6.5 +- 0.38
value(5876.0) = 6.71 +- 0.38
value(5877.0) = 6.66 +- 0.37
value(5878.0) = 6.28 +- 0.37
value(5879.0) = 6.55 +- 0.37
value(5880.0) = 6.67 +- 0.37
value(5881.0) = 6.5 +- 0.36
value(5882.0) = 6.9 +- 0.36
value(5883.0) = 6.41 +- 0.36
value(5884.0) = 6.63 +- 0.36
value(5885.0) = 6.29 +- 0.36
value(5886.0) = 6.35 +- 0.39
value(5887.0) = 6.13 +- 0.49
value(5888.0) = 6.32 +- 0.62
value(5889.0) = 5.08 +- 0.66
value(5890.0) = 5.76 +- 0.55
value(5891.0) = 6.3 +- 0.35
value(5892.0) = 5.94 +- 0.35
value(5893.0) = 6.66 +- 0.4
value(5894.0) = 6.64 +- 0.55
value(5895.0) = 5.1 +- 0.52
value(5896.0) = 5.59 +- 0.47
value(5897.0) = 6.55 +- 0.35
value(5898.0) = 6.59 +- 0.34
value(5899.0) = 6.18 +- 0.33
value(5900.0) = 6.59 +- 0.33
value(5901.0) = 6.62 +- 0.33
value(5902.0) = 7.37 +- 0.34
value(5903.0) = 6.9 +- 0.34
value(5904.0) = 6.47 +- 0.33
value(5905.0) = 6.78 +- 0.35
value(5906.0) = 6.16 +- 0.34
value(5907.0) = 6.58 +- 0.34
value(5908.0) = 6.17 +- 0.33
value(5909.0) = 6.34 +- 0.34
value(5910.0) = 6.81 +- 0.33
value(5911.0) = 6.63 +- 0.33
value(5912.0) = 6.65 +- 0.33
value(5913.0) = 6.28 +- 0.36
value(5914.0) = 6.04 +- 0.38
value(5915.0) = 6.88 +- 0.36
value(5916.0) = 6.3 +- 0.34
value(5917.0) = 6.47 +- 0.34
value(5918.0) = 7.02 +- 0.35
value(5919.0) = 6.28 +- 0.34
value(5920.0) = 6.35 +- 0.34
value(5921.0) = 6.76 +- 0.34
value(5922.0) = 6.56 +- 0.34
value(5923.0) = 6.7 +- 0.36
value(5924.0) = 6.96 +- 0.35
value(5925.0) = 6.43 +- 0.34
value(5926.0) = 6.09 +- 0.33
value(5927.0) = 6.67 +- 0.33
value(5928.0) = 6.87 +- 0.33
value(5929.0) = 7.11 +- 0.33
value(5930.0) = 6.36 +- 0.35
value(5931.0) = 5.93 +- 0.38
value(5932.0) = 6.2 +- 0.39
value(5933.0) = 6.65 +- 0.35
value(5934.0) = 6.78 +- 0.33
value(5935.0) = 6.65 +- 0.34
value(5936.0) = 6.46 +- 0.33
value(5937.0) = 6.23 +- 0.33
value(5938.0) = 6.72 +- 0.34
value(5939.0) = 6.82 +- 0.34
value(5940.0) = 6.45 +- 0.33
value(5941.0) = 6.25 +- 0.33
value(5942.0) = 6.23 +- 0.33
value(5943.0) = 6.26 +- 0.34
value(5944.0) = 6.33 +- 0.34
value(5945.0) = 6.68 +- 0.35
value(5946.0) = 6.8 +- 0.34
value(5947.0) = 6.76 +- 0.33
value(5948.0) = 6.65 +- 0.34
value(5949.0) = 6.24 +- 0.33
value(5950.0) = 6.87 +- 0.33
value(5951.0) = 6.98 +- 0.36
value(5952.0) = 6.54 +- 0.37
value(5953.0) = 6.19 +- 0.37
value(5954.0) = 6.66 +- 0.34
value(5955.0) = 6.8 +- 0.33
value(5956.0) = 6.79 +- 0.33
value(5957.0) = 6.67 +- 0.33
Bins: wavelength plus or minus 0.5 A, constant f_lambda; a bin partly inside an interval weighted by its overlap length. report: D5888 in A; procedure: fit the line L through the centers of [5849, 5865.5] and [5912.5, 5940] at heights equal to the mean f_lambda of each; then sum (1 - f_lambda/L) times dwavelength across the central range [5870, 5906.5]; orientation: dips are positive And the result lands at 1.2 A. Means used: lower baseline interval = 6.66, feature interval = 6.38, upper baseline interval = 6.54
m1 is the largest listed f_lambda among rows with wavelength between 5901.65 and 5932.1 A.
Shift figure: 7.37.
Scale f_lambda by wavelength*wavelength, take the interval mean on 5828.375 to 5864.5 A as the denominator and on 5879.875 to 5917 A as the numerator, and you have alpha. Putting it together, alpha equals 1.0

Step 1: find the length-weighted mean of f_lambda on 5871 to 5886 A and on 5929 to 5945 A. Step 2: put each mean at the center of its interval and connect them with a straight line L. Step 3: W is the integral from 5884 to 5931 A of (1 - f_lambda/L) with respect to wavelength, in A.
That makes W 0.4 A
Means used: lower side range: 6.5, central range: 6.42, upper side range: 6.45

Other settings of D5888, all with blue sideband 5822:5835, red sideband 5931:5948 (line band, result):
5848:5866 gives -0.8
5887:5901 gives 0.7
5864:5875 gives -0.4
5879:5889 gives 0.1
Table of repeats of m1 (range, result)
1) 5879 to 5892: 6.9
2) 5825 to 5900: 7.51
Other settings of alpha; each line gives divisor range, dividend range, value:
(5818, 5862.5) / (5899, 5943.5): 1.01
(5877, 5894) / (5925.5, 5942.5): 1.05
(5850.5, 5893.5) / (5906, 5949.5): 1.02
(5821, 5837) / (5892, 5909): 1.02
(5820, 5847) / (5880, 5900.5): 0.95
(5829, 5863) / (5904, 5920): 0.99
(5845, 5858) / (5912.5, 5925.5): 1.00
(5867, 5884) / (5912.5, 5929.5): 1.02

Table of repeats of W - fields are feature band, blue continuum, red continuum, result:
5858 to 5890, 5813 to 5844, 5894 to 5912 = 0.05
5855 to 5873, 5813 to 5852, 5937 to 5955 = 0.02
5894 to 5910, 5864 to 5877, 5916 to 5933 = 0.40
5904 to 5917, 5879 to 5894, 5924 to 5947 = -0.13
